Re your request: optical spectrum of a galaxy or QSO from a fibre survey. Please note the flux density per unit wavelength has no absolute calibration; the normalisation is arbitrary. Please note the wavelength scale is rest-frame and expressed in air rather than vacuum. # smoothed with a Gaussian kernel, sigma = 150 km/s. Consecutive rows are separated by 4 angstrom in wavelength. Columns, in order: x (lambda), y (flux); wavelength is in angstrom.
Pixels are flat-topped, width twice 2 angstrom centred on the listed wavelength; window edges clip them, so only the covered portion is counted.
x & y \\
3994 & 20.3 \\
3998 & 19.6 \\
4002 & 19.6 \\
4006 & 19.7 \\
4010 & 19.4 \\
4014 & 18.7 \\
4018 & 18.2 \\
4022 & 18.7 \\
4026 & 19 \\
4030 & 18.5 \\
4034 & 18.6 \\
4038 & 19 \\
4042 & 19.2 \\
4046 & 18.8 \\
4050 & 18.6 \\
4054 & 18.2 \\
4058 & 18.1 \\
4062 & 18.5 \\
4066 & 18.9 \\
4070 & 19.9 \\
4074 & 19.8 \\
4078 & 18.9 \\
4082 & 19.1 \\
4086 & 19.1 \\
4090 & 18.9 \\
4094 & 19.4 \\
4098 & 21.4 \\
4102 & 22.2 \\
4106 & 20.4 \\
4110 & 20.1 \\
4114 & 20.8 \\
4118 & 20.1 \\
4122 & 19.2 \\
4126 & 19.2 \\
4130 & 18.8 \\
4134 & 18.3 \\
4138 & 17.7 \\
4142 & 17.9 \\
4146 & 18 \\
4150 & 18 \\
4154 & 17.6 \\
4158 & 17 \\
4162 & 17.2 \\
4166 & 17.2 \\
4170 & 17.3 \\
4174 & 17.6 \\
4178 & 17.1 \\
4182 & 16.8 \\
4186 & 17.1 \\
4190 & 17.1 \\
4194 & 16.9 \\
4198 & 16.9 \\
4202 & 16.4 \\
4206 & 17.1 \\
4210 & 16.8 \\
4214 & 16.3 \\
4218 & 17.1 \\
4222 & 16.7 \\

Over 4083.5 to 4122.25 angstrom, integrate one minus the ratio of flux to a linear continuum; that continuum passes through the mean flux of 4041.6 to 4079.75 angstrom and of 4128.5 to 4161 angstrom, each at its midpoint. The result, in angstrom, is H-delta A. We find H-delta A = -3.8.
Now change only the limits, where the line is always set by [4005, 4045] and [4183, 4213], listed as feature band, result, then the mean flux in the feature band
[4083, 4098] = -1.09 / 19.4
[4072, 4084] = -0.66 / 19.3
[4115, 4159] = -2.11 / 18.4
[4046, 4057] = 0.07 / 18.4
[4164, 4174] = -0.06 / 17.3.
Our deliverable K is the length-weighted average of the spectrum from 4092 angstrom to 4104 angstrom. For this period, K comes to 21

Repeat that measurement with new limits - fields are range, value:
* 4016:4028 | 18.6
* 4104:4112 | 20.2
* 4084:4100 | 19.7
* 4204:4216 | 16.7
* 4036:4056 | 18.8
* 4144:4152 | 18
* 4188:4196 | 17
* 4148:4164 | 17.4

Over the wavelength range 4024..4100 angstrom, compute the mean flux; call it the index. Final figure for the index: 19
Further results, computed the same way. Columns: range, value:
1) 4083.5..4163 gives 19.1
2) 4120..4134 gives 19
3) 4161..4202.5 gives 17.1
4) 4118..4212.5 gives 17.6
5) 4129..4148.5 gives 18.1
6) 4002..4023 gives 19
